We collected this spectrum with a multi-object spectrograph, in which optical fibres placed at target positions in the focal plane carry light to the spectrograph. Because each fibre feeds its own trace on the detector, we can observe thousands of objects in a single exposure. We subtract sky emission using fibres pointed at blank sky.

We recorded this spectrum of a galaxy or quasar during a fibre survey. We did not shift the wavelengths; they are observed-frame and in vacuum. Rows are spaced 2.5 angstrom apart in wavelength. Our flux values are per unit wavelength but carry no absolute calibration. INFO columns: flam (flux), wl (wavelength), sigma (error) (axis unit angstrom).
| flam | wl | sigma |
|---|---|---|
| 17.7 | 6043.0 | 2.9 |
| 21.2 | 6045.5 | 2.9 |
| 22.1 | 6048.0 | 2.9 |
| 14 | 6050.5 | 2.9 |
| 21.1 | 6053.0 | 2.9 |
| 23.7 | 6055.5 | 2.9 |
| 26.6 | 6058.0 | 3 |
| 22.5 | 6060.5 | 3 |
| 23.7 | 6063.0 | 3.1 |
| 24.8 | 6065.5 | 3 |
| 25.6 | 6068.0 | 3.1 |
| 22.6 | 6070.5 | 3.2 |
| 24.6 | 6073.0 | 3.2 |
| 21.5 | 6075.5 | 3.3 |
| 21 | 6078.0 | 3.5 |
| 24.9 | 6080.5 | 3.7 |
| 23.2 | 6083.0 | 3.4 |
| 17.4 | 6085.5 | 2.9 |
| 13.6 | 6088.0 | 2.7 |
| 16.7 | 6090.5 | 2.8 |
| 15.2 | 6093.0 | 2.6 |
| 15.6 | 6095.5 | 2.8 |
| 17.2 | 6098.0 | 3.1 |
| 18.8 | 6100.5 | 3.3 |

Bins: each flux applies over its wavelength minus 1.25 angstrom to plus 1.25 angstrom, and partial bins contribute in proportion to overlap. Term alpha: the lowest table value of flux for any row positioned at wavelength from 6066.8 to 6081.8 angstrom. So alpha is 21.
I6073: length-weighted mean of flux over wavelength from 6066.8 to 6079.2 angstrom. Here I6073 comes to 23.1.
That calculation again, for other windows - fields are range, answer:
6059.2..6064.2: 23.1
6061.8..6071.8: 24.2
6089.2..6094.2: 15.9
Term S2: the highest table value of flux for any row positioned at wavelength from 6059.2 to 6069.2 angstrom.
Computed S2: 25.6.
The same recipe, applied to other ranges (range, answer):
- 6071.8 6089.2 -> 24.9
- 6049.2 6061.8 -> 26.6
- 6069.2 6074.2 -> 24.6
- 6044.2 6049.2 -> 22.1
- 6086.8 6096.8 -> 16.7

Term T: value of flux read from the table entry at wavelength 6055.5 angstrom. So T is 23.7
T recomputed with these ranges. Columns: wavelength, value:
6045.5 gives 21.2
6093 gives 15.2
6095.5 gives 15.6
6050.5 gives 14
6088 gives 13.6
